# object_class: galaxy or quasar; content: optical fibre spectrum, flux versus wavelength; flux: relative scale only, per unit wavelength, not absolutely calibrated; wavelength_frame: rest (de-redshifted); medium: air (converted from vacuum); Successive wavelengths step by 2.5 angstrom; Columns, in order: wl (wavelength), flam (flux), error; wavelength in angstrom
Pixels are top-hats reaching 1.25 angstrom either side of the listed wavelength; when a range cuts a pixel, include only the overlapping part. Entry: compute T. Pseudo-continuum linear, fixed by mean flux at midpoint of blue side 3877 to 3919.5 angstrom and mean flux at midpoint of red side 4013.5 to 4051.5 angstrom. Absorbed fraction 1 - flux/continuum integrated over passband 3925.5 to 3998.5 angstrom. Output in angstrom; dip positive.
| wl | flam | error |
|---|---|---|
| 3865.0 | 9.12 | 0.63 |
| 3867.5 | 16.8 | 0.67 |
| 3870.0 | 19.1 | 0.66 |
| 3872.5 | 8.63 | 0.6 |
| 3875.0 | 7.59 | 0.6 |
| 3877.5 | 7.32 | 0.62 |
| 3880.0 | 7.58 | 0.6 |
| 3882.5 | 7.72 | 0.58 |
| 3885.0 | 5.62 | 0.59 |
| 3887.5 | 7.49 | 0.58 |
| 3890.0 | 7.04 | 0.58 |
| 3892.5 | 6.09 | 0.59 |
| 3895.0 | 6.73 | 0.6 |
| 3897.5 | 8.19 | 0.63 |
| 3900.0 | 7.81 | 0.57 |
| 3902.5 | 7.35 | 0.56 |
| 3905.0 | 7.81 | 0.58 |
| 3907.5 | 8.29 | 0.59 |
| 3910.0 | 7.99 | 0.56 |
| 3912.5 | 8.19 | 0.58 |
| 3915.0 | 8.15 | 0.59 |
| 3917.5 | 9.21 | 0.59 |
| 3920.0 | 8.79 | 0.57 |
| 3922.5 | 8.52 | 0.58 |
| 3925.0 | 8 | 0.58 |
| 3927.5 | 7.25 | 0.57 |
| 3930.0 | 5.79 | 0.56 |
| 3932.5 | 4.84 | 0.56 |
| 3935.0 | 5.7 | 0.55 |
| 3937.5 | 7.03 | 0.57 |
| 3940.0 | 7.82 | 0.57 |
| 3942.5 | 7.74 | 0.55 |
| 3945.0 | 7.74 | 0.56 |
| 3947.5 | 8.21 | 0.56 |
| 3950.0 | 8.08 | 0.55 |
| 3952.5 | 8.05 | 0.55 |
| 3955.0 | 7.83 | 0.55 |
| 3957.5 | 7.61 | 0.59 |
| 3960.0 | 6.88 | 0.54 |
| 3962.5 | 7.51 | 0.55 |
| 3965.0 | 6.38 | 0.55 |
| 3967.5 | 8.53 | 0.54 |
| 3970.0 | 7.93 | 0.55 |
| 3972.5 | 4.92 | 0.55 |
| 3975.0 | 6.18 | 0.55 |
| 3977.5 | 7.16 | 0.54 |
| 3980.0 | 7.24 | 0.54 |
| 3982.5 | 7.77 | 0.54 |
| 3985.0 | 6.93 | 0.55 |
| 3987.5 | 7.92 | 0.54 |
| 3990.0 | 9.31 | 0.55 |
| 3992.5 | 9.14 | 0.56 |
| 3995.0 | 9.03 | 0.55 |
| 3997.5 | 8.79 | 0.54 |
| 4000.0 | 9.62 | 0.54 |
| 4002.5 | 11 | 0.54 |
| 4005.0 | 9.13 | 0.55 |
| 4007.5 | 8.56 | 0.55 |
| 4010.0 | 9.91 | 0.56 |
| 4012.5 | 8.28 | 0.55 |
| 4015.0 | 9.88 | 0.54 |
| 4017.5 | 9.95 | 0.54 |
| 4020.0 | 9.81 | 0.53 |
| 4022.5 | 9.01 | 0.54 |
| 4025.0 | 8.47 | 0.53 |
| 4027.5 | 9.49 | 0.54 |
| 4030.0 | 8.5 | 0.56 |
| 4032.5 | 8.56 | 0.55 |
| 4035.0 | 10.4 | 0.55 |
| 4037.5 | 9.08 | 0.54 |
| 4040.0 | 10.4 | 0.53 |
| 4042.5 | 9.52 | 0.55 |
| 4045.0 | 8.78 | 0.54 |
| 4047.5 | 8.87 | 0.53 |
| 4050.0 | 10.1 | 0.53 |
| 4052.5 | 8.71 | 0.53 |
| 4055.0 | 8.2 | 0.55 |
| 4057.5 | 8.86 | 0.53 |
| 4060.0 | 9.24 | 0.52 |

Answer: 8.83 angstrom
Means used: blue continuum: 7.59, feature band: 7.43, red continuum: 9.38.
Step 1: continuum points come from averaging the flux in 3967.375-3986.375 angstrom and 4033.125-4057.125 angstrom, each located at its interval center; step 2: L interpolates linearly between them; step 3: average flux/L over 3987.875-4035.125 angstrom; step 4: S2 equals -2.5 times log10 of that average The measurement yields -0.139 mag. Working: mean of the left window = 7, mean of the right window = 9.3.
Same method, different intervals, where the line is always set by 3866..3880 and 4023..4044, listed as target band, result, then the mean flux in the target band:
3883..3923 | 0.392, 7.69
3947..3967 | 0.335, 7.58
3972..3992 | 0.333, 7.34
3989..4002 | 0.059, 9.28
